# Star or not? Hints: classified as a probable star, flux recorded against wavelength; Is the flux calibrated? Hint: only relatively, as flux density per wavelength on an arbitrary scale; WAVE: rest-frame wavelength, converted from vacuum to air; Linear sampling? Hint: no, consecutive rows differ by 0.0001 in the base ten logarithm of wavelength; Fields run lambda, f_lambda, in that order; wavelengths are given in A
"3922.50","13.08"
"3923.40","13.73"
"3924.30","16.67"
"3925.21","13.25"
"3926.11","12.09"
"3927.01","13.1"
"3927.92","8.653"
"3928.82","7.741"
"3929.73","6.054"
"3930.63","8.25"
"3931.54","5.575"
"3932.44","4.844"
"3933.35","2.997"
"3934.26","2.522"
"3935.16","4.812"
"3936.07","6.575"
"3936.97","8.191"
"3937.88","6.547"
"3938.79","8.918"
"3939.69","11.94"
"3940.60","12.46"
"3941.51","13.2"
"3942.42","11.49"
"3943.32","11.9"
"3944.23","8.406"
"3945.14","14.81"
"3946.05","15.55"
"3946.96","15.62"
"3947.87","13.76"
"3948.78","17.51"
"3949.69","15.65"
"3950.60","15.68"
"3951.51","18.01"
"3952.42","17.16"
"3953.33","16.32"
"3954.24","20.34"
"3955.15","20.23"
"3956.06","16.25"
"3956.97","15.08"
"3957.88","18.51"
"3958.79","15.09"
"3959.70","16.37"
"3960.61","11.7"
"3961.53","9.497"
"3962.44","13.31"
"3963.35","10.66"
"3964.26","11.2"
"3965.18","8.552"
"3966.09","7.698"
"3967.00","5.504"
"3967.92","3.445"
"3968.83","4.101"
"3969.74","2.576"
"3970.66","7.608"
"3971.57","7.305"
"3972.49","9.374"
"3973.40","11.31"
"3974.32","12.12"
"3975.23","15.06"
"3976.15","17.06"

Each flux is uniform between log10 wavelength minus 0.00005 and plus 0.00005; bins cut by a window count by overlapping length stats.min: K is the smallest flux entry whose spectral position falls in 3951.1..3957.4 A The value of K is 15.08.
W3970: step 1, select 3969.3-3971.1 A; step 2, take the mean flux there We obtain 5.08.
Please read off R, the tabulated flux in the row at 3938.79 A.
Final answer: 8.918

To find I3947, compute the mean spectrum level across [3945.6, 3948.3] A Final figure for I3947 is 15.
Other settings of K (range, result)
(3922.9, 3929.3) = 7.741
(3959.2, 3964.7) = 9.497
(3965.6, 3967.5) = 5.504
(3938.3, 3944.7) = 8.406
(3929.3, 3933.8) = 2.997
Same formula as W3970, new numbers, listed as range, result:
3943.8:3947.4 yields 13.6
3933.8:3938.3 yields 5.72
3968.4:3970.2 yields 3.33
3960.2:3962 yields 10.6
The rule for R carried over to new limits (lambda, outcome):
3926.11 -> 12.09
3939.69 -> 11.94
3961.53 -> 9.497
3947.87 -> 13.76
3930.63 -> 8.25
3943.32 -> 11.9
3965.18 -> 8.552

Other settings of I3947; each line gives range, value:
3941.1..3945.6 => 12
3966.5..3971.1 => 4.67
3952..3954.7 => 18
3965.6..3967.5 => 6.58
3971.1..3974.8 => 10.1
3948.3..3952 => 16.7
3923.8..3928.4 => 12.7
